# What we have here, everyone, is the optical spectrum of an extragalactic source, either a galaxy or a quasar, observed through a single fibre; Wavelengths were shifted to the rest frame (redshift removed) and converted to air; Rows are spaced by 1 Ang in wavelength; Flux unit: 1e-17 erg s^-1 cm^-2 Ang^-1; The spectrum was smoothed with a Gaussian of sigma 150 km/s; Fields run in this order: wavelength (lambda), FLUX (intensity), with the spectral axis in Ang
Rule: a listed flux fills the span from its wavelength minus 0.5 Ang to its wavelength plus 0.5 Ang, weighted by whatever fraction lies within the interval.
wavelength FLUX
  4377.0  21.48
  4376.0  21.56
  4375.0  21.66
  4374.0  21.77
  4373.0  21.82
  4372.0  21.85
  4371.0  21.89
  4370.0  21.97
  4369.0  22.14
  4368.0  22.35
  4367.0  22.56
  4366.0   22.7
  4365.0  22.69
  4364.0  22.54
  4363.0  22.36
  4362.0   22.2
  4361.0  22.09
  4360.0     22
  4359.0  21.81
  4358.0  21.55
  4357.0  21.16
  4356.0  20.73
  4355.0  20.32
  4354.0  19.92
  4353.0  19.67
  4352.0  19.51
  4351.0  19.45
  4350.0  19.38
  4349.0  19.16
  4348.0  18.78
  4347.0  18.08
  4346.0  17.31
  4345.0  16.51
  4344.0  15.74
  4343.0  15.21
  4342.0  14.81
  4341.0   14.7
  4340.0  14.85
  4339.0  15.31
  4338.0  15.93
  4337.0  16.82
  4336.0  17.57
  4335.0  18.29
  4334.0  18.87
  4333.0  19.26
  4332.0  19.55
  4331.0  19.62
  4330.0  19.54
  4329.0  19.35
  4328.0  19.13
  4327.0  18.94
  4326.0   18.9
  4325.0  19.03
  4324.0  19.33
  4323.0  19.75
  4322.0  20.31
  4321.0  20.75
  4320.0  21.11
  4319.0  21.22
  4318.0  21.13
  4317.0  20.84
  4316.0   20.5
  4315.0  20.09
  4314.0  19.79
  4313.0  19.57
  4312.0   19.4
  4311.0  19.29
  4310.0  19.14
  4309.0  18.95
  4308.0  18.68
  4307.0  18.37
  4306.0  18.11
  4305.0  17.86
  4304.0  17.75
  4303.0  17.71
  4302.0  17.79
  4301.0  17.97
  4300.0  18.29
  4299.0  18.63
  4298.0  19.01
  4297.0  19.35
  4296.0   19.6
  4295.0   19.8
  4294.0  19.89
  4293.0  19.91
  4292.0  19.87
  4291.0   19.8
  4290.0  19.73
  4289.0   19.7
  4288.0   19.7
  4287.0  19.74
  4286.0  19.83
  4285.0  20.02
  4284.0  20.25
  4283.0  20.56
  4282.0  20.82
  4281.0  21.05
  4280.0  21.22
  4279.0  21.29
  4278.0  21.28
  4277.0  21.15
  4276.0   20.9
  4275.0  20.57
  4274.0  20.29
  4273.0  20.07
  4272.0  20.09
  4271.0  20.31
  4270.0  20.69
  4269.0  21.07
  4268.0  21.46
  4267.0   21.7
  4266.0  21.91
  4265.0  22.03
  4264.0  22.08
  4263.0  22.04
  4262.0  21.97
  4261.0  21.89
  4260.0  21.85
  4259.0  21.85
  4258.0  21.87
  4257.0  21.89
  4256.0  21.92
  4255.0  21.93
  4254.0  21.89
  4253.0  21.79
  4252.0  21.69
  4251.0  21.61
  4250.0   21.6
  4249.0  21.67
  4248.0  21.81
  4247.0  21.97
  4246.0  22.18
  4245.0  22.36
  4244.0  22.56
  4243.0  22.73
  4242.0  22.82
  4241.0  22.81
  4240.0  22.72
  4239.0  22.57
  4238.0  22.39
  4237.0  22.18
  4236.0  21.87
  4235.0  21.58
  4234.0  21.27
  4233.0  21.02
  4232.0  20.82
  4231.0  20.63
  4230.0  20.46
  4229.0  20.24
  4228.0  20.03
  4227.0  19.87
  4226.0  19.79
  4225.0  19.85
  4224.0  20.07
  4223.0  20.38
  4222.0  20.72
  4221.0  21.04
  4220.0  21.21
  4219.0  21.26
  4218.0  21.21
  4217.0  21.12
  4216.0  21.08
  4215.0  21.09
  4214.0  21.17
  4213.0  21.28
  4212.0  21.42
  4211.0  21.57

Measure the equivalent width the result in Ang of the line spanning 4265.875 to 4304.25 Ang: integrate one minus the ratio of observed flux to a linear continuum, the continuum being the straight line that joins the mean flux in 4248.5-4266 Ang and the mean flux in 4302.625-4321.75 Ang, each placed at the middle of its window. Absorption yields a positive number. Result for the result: 1.2 Ang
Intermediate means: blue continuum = 21.9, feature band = 20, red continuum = 19.5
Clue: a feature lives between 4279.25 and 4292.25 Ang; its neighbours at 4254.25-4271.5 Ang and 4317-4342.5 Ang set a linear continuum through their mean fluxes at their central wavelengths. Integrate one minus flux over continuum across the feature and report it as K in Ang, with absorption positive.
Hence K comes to 0.27 Ang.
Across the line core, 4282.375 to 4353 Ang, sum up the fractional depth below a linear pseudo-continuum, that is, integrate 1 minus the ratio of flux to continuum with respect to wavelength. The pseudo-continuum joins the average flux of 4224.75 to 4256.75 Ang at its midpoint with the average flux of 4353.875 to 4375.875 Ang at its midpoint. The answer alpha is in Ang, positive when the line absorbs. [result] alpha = 9.4 Ang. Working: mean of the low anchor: 21.6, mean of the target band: 18.8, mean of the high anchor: 21.8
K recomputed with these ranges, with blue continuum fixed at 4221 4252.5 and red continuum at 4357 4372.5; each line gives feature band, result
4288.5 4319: 3.6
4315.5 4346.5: 5.0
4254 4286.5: 0.6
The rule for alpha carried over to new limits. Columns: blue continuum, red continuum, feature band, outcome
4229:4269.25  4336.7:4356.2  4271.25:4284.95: -0.1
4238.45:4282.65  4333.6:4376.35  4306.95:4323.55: 0.4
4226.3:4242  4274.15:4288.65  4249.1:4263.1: -0.5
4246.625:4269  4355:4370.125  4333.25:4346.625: 3.4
